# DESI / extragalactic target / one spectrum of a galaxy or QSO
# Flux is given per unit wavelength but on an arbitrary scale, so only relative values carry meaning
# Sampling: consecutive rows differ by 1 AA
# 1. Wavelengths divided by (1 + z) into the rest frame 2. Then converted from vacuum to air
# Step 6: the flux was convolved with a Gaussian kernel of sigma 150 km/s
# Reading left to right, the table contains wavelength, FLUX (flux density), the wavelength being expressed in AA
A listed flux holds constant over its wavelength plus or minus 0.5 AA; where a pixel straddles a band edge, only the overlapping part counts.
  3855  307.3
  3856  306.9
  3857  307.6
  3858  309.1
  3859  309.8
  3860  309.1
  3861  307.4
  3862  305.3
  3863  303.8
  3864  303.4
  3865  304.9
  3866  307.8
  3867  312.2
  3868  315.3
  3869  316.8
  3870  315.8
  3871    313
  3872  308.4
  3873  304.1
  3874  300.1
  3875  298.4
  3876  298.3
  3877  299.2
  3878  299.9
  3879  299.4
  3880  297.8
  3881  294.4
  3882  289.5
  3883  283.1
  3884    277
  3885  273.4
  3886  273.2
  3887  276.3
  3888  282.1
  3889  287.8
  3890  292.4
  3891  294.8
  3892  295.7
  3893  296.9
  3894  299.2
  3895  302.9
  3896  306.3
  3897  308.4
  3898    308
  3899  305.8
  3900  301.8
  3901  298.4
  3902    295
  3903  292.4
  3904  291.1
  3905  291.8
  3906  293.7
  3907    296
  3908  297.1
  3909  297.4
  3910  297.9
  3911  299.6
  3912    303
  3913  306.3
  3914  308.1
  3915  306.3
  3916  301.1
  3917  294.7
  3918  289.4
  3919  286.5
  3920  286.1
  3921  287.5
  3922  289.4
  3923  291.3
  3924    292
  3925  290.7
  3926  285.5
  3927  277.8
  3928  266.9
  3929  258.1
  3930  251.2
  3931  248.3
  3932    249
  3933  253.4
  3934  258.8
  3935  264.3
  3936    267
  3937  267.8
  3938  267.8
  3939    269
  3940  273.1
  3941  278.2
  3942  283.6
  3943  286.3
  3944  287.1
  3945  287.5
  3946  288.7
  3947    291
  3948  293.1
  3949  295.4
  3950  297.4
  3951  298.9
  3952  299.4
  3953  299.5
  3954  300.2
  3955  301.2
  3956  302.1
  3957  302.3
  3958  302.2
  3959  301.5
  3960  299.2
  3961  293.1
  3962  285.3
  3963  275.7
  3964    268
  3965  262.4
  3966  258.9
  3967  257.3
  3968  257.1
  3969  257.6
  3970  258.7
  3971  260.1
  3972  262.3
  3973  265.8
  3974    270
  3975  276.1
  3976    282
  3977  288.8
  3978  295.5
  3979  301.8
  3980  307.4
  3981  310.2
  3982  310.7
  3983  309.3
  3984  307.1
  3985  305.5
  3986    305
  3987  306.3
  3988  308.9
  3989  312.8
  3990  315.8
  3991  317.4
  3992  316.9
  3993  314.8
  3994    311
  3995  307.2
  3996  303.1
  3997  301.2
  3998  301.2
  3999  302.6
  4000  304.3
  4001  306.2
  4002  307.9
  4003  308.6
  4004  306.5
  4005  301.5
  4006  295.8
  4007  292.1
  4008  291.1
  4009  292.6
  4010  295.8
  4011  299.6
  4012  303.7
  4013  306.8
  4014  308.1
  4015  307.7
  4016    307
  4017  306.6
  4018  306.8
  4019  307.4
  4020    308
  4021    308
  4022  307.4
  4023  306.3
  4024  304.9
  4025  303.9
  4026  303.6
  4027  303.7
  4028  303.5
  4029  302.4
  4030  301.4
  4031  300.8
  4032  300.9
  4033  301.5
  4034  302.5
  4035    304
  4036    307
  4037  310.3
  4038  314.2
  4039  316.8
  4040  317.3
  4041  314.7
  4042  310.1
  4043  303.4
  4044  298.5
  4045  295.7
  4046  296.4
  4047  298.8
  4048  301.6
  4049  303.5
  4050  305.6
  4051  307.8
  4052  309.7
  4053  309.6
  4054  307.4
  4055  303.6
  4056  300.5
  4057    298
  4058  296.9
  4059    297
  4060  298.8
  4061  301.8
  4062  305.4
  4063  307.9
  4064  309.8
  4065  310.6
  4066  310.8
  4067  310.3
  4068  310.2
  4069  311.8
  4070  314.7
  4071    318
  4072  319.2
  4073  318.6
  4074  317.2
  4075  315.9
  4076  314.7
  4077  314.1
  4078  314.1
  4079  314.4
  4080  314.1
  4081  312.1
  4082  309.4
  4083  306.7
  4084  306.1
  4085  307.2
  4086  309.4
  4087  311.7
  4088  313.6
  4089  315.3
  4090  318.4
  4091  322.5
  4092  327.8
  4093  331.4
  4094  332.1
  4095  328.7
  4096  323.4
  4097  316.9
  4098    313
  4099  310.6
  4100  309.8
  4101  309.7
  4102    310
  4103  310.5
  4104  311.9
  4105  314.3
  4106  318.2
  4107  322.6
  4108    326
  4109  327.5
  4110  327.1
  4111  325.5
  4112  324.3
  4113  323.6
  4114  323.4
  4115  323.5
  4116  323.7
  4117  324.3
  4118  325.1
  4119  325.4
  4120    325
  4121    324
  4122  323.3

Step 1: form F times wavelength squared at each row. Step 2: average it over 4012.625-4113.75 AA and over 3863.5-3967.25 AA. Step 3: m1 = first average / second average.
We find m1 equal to 1.15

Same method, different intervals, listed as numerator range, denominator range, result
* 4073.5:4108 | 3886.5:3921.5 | 1.17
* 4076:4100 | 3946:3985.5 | 1.17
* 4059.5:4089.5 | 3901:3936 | 1.18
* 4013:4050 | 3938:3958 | 1.09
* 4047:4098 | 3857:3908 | 1.15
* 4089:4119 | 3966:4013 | 1.15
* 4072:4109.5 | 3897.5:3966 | 1.19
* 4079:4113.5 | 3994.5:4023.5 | 1.09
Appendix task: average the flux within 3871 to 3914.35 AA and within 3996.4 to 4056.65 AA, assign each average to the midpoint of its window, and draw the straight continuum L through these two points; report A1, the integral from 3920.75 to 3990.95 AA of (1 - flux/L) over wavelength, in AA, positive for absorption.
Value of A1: 3.7 AA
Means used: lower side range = 296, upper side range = 304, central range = 284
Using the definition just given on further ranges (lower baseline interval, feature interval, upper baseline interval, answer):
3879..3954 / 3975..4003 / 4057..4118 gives -0.6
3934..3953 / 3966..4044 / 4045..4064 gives -1.6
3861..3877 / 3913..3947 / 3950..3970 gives 1.5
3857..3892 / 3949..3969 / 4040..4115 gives 1.2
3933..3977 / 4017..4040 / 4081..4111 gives -0.5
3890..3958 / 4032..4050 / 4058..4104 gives 0.1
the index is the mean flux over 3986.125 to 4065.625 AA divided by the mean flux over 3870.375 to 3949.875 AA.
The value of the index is 1.06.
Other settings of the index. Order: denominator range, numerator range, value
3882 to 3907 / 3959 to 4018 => 1.01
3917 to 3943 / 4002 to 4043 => 1.11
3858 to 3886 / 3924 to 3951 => 0.91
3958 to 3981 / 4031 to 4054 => 1.10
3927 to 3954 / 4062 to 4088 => 1.13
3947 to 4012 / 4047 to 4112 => 1.06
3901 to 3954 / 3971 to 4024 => 1.06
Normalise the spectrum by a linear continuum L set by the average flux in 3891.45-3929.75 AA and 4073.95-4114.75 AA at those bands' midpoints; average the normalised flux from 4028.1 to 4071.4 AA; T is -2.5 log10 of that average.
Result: 0.021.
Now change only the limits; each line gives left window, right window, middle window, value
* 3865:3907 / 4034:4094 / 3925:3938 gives 0.14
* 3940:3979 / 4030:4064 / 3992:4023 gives -0.03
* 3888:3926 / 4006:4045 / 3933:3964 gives 0.05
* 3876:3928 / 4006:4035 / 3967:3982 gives 0.08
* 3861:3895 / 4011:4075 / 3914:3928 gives 0.04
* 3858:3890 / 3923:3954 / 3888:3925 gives -0.03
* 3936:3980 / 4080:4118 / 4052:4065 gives 0.02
